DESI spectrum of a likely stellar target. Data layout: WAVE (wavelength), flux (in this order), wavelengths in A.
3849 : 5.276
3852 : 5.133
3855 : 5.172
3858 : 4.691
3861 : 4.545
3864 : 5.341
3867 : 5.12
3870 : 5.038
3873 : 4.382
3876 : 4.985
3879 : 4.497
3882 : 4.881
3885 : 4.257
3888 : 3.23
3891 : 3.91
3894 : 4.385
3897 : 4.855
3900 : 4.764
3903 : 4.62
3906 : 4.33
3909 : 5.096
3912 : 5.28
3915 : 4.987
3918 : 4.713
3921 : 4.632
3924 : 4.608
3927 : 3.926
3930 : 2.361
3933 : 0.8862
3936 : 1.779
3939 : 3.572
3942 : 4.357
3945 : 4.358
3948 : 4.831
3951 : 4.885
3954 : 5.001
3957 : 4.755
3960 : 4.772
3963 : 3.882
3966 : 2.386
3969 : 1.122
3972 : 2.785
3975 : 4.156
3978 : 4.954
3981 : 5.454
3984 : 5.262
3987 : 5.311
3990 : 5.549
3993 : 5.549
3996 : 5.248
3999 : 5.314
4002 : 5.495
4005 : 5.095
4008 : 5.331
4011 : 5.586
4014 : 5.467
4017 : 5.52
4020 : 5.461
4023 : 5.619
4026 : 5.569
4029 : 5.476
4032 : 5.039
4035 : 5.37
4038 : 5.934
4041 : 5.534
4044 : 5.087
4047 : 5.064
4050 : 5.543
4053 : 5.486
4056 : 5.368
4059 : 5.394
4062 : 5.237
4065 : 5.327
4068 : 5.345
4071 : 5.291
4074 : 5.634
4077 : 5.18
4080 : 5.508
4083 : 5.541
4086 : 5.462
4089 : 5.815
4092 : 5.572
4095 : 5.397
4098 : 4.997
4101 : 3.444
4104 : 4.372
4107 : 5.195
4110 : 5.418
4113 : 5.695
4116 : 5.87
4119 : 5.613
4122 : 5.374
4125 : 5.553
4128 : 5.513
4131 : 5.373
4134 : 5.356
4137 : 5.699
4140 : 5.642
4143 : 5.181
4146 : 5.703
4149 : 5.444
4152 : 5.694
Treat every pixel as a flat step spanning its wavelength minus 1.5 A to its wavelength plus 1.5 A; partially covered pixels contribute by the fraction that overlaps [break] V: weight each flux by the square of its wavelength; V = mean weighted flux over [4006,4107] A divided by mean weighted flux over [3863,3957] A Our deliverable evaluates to 1.33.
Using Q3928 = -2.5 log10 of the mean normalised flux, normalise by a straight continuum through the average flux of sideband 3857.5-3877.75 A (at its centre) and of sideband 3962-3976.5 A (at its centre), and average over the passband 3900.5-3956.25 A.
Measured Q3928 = -0.14 mag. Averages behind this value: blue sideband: 4.88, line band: 4.14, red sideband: 2.83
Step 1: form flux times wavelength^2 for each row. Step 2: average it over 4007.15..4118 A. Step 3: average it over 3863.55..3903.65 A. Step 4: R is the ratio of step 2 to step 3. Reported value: 1.28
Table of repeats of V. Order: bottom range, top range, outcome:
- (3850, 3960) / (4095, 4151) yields 1.35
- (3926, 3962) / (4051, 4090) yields 1.52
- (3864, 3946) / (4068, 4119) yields 1.37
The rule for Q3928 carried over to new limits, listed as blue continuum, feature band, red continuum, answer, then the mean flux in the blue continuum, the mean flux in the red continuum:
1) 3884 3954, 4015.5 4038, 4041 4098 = -0.09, 4.13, 5.4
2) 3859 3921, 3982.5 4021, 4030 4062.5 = -0.05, 4.66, 5.37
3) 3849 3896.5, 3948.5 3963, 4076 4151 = 0.03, 4.66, 5.36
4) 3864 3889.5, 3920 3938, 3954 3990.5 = 0.41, 4.6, 4.19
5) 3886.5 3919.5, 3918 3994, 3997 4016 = 0.23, 4.56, 5.38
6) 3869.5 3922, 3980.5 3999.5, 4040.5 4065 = -0.07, 4.59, 5.33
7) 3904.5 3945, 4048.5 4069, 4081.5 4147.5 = -0.10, 3.9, 5.35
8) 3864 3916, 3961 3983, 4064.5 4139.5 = 0.34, 4.64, 5.35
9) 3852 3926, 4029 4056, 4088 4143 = -0.06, 4.68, 5.32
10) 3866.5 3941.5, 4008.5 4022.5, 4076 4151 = -0.15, 4.19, 5.36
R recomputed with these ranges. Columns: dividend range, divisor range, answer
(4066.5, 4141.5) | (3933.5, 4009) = 1.30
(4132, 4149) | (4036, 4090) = 1.05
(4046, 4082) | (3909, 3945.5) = 1.50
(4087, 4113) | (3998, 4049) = 0.97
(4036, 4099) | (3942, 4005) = 1.24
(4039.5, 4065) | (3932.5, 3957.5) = 1.44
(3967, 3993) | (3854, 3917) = 0.98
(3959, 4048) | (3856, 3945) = 1.22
